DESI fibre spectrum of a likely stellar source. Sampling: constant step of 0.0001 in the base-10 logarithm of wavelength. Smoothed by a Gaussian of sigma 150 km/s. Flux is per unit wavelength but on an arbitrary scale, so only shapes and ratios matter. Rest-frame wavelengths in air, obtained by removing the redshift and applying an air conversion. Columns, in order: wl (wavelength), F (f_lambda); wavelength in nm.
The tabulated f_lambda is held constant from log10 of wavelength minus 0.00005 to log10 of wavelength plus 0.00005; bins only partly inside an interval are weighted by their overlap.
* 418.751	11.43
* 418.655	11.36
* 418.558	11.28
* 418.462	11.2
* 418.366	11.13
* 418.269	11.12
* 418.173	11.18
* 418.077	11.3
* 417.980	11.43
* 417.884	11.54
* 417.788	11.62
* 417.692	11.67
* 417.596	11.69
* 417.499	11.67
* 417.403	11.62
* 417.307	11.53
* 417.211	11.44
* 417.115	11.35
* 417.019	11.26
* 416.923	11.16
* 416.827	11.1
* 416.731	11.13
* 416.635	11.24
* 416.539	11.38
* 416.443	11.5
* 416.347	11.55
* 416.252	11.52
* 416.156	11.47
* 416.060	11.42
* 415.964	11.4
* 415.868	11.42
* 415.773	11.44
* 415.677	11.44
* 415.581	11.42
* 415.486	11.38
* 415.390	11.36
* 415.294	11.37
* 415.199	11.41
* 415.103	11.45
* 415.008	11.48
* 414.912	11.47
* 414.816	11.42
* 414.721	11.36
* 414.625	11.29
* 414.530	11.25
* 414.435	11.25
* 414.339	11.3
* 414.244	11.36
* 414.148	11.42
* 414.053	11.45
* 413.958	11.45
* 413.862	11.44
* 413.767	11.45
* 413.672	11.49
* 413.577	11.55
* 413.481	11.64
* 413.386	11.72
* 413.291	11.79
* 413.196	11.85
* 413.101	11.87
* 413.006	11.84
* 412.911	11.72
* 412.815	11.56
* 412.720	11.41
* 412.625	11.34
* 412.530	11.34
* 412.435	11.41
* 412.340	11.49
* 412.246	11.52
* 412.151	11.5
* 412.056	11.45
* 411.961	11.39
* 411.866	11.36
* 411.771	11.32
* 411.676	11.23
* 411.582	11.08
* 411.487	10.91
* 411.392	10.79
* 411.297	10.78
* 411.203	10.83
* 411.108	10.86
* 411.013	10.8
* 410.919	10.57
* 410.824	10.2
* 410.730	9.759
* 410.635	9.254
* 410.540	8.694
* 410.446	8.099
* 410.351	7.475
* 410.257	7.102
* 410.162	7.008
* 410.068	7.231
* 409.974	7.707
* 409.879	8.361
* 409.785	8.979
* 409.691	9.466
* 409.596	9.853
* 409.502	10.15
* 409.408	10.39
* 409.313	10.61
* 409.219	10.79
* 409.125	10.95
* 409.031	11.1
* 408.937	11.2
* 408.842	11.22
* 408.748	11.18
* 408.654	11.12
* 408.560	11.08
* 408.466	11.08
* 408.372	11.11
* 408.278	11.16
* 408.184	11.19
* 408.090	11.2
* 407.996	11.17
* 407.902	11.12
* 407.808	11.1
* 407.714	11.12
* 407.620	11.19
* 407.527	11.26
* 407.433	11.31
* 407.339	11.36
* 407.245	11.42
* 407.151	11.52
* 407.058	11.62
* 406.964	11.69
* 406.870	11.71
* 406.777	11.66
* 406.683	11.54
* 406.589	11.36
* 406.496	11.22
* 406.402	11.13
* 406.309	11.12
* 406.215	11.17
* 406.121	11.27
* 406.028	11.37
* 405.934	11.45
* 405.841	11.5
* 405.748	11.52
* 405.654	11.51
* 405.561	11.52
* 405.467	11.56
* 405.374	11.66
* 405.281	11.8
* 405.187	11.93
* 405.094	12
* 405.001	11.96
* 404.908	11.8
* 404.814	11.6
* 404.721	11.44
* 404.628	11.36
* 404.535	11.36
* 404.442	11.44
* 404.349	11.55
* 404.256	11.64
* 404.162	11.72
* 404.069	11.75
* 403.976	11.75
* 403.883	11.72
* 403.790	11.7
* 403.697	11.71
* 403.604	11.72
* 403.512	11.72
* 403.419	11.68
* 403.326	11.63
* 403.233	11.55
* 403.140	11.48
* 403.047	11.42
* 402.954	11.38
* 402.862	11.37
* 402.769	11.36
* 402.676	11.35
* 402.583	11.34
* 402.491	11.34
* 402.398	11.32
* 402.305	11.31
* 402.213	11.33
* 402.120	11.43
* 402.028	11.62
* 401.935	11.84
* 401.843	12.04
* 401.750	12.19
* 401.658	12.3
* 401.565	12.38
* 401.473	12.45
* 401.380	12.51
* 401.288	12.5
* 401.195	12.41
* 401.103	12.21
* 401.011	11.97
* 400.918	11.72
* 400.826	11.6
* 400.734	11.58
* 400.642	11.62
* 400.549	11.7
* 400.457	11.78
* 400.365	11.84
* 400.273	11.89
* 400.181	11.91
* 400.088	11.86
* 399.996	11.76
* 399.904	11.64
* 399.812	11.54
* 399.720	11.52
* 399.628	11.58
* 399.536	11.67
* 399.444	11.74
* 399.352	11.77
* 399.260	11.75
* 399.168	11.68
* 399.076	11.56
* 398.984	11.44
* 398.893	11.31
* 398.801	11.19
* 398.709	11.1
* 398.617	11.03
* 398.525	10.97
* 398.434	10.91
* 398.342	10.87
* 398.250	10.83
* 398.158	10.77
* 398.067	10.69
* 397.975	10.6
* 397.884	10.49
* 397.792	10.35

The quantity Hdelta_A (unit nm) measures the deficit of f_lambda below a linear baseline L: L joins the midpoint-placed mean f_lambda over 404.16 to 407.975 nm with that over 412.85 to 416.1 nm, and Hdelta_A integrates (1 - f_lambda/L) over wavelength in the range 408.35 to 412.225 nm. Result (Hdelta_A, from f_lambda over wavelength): 0.45 nm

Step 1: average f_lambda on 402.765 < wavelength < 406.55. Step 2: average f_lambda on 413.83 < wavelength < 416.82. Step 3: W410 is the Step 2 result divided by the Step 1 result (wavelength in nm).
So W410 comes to 0.99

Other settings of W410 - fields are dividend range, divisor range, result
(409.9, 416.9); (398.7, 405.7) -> 0.94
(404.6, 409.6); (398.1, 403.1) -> 0.97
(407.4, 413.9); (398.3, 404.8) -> 0.92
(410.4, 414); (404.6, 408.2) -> 0.97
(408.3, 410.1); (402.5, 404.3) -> 0.88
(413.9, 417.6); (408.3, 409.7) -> 1.06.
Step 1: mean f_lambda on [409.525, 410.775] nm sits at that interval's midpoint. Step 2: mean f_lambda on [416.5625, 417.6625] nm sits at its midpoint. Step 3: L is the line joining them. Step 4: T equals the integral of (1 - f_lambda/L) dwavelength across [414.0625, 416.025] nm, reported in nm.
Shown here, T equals -0.17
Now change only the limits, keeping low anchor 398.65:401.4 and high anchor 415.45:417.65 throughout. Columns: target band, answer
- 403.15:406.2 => 0.008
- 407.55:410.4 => 0.348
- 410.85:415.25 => 0.048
